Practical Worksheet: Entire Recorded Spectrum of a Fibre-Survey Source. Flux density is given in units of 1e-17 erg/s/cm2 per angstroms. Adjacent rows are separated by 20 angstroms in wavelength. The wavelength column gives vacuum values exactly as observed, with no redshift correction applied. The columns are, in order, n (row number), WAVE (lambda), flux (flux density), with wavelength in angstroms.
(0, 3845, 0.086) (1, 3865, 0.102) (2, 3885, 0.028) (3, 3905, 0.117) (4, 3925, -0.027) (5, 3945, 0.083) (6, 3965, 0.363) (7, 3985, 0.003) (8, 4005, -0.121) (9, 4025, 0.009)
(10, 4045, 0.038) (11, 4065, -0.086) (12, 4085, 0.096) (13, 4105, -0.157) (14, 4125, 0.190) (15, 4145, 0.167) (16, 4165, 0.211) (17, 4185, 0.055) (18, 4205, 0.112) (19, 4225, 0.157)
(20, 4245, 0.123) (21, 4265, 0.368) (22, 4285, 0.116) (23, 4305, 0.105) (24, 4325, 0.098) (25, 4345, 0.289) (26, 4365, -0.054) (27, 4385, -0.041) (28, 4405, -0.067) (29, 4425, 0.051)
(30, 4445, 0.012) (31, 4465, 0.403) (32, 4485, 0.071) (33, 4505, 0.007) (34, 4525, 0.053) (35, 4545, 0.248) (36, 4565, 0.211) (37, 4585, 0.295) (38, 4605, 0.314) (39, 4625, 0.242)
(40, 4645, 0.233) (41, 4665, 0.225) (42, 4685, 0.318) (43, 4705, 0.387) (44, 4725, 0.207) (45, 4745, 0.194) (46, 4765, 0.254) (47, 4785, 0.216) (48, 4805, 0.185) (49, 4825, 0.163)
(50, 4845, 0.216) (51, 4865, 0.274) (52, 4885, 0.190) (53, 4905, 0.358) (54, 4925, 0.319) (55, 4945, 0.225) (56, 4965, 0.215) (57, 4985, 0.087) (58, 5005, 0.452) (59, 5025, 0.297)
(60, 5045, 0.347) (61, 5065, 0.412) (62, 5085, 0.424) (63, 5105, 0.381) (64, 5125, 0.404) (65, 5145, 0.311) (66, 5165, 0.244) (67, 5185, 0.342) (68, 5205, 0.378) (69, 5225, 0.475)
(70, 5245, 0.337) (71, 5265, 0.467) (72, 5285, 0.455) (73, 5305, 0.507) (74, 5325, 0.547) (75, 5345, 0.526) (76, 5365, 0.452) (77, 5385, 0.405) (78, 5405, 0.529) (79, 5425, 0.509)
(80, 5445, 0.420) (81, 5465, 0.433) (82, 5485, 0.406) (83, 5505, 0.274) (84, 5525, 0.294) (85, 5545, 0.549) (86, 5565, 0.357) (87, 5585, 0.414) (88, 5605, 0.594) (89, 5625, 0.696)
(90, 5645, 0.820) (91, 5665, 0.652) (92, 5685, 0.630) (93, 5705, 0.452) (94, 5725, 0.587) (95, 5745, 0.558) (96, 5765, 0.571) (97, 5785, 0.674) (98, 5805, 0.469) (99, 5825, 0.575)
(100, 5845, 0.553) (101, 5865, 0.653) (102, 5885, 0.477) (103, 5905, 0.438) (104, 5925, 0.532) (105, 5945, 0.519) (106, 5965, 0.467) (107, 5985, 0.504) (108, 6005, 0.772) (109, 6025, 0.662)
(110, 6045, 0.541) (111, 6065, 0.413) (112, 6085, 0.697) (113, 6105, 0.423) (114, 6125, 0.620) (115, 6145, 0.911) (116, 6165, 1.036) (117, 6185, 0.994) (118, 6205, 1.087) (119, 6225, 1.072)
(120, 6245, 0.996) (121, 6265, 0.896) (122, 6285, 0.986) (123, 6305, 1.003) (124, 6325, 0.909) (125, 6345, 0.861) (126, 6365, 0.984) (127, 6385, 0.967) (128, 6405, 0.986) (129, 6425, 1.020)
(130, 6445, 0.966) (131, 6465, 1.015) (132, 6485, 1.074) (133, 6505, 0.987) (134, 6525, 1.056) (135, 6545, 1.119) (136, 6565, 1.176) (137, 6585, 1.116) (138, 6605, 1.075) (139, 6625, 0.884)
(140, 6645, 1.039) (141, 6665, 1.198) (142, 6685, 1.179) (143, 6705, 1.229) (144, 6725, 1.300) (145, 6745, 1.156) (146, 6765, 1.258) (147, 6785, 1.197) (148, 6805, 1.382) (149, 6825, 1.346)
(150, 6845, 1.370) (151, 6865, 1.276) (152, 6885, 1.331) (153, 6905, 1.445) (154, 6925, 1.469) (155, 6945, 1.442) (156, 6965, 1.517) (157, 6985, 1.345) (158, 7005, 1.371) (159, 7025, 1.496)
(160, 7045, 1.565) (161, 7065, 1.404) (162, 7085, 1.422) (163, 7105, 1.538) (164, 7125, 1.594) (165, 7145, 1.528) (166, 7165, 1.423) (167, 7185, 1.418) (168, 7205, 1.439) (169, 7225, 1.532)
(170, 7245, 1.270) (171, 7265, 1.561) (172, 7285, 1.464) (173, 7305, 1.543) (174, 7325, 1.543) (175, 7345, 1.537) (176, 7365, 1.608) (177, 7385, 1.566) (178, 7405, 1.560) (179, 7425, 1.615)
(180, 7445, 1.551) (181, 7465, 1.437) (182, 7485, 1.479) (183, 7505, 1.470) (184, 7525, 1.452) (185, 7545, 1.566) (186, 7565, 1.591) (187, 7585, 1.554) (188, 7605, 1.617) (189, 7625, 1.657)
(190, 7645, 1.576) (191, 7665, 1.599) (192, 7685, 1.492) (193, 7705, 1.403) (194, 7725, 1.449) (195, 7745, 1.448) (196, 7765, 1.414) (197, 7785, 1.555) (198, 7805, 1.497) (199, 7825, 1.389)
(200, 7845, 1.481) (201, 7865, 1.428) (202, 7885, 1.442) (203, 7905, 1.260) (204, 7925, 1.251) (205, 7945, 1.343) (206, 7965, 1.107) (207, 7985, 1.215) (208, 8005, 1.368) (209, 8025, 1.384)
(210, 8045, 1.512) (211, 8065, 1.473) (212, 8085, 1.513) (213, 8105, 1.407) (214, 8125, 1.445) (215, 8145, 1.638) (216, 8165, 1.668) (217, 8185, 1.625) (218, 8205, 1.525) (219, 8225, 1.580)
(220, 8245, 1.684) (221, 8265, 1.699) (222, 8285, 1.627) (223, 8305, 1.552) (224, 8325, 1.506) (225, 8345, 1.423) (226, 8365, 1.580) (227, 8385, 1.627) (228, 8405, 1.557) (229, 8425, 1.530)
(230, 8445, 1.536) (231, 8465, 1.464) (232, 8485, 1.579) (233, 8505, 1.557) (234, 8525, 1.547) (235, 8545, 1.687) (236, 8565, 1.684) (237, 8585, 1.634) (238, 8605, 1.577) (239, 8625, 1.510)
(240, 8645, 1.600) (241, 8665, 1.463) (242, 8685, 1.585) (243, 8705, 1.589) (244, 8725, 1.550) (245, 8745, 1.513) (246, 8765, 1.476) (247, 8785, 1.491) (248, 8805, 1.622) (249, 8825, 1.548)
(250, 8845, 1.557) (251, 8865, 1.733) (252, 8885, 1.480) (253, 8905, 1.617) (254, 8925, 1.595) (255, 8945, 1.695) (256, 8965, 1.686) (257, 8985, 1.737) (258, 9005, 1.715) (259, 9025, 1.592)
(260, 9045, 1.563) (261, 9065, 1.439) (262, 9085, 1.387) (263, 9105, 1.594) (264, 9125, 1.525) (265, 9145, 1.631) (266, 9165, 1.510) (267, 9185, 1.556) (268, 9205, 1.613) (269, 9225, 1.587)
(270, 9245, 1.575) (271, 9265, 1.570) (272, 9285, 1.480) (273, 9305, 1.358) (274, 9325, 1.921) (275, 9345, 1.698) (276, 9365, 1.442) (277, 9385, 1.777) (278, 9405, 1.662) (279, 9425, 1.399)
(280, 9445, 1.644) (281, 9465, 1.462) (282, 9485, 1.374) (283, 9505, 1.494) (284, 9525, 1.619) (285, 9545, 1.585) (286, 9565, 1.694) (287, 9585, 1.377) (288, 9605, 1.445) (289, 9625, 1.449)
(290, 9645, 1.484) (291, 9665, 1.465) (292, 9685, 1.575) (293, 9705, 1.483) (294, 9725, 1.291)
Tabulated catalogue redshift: 0.540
